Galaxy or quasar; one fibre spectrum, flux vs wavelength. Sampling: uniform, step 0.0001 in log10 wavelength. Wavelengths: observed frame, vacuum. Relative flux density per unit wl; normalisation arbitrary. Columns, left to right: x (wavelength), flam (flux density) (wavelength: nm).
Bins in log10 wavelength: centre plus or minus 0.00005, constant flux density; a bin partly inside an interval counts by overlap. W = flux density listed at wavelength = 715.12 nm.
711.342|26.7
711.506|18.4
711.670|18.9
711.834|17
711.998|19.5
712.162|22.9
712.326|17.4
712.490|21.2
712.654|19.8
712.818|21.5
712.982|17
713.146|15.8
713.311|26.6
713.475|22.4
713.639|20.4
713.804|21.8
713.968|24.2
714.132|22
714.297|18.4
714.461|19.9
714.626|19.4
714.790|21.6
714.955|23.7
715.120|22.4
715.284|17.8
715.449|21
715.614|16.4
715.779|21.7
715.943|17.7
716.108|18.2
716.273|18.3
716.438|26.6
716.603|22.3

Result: 22.4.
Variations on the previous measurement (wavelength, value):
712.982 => 17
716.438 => 26.6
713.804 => 21.8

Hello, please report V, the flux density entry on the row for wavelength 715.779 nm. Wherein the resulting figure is 21.7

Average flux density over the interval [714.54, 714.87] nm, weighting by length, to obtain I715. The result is 20.5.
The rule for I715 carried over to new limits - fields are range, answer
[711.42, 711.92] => 18.2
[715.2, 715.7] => 18.4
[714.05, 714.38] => 20.2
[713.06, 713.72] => 21.3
